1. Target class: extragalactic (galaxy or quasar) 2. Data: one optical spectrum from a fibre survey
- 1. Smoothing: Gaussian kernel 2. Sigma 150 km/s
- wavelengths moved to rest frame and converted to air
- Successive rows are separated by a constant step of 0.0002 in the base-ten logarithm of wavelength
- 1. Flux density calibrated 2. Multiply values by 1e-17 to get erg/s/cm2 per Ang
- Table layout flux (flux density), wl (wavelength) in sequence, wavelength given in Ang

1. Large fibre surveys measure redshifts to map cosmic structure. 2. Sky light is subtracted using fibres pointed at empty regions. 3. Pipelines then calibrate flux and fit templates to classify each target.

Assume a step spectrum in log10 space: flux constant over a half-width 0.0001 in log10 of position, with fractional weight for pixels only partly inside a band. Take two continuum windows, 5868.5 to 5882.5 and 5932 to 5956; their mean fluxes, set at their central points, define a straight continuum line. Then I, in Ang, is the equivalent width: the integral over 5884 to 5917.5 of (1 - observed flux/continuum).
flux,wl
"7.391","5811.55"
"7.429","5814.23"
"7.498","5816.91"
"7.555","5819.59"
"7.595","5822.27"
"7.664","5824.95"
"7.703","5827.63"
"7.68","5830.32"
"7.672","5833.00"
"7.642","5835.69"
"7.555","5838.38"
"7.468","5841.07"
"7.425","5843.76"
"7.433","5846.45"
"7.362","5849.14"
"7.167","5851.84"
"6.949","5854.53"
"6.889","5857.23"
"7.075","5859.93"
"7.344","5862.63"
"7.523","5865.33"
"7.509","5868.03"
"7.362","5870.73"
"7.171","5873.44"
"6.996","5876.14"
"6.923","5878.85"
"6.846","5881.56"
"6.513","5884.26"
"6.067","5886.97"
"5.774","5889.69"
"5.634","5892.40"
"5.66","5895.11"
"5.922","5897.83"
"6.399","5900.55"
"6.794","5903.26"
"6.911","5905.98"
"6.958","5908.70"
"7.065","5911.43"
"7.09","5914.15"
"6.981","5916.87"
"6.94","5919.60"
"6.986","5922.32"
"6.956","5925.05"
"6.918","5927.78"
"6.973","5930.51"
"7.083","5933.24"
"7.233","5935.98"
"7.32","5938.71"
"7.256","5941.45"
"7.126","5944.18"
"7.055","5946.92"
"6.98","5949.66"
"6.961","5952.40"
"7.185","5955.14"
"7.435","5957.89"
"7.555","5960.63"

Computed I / 3.2 Ang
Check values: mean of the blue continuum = 7.09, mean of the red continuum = 7.13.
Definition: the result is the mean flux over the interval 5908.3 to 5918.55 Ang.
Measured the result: 7.02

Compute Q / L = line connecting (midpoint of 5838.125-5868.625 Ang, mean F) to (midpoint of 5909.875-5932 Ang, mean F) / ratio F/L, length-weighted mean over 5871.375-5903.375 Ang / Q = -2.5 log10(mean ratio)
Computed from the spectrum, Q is 0.12 mag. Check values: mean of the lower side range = 7.29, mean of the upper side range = 6.99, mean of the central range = 6.4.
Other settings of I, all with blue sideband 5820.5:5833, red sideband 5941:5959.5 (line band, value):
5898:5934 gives 2.0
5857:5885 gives 1.3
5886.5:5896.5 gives 2.2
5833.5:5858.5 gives 0.8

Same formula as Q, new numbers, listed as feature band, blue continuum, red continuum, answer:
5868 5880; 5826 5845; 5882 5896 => -0.11 mag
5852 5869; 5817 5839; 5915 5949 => 0.04 mag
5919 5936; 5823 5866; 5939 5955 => 0.02 mag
